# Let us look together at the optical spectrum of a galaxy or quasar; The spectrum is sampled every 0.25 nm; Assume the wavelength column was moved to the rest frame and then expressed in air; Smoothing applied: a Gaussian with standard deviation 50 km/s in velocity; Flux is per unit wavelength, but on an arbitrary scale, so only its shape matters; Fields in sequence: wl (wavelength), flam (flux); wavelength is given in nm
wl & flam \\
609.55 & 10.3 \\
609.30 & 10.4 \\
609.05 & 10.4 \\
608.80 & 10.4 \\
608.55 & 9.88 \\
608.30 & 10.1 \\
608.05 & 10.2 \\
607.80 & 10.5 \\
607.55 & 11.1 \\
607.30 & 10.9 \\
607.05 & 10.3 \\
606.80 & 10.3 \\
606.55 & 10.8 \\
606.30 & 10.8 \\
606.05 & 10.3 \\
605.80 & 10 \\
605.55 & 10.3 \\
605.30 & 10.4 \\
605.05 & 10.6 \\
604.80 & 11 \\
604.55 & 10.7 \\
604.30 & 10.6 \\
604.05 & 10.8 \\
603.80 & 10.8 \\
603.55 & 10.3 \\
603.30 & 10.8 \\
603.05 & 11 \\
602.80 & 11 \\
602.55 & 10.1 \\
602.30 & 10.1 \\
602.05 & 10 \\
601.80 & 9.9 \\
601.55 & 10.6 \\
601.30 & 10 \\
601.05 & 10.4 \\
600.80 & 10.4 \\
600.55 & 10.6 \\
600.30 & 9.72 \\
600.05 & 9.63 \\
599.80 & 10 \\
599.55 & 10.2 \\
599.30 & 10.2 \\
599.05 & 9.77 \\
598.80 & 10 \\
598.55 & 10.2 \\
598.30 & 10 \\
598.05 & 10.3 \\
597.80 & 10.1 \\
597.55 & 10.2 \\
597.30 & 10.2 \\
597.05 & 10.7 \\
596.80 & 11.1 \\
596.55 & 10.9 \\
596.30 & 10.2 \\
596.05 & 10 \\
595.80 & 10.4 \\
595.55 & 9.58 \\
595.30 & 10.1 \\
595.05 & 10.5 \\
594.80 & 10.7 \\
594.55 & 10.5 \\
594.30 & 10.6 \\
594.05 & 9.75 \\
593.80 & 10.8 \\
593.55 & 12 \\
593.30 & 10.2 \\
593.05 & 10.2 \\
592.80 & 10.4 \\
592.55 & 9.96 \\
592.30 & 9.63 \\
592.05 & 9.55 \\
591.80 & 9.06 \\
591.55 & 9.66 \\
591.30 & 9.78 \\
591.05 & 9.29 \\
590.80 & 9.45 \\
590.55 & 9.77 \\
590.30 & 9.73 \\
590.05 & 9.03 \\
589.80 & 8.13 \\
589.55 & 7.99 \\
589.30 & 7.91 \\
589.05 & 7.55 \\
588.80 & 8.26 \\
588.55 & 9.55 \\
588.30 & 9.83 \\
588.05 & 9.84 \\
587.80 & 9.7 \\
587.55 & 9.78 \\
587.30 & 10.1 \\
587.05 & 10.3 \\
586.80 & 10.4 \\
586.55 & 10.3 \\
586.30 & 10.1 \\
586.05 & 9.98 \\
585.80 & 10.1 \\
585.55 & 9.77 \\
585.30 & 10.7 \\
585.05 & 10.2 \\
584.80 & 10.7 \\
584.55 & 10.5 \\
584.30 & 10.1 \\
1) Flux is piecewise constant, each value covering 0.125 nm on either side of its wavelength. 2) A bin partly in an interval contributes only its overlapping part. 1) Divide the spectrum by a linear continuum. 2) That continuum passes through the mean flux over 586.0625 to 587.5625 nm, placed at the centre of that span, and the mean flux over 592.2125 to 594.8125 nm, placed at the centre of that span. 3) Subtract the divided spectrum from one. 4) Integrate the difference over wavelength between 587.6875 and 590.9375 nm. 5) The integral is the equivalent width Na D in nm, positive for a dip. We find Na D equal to 0.41 nm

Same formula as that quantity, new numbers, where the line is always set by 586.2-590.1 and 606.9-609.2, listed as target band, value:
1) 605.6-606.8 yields -0.02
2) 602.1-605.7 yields -0.14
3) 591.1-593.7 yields -0.13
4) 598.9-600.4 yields 0.00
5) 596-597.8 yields -0.12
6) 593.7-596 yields -0.15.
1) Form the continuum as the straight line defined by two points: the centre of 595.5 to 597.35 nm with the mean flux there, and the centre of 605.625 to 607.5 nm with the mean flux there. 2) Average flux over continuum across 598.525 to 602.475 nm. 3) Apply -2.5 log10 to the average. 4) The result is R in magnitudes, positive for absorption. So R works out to 0.037 mag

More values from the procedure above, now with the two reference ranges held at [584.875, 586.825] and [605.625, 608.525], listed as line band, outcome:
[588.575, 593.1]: 0.12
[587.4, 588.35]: 0.05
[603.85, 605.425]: -0.03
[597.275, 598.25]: 0.02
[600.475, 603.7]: 0.00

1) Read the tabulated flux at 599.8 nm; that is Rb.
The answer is 10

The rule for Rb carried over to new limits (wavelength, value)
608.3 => 10.1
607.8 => 10.5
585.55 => 9.77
